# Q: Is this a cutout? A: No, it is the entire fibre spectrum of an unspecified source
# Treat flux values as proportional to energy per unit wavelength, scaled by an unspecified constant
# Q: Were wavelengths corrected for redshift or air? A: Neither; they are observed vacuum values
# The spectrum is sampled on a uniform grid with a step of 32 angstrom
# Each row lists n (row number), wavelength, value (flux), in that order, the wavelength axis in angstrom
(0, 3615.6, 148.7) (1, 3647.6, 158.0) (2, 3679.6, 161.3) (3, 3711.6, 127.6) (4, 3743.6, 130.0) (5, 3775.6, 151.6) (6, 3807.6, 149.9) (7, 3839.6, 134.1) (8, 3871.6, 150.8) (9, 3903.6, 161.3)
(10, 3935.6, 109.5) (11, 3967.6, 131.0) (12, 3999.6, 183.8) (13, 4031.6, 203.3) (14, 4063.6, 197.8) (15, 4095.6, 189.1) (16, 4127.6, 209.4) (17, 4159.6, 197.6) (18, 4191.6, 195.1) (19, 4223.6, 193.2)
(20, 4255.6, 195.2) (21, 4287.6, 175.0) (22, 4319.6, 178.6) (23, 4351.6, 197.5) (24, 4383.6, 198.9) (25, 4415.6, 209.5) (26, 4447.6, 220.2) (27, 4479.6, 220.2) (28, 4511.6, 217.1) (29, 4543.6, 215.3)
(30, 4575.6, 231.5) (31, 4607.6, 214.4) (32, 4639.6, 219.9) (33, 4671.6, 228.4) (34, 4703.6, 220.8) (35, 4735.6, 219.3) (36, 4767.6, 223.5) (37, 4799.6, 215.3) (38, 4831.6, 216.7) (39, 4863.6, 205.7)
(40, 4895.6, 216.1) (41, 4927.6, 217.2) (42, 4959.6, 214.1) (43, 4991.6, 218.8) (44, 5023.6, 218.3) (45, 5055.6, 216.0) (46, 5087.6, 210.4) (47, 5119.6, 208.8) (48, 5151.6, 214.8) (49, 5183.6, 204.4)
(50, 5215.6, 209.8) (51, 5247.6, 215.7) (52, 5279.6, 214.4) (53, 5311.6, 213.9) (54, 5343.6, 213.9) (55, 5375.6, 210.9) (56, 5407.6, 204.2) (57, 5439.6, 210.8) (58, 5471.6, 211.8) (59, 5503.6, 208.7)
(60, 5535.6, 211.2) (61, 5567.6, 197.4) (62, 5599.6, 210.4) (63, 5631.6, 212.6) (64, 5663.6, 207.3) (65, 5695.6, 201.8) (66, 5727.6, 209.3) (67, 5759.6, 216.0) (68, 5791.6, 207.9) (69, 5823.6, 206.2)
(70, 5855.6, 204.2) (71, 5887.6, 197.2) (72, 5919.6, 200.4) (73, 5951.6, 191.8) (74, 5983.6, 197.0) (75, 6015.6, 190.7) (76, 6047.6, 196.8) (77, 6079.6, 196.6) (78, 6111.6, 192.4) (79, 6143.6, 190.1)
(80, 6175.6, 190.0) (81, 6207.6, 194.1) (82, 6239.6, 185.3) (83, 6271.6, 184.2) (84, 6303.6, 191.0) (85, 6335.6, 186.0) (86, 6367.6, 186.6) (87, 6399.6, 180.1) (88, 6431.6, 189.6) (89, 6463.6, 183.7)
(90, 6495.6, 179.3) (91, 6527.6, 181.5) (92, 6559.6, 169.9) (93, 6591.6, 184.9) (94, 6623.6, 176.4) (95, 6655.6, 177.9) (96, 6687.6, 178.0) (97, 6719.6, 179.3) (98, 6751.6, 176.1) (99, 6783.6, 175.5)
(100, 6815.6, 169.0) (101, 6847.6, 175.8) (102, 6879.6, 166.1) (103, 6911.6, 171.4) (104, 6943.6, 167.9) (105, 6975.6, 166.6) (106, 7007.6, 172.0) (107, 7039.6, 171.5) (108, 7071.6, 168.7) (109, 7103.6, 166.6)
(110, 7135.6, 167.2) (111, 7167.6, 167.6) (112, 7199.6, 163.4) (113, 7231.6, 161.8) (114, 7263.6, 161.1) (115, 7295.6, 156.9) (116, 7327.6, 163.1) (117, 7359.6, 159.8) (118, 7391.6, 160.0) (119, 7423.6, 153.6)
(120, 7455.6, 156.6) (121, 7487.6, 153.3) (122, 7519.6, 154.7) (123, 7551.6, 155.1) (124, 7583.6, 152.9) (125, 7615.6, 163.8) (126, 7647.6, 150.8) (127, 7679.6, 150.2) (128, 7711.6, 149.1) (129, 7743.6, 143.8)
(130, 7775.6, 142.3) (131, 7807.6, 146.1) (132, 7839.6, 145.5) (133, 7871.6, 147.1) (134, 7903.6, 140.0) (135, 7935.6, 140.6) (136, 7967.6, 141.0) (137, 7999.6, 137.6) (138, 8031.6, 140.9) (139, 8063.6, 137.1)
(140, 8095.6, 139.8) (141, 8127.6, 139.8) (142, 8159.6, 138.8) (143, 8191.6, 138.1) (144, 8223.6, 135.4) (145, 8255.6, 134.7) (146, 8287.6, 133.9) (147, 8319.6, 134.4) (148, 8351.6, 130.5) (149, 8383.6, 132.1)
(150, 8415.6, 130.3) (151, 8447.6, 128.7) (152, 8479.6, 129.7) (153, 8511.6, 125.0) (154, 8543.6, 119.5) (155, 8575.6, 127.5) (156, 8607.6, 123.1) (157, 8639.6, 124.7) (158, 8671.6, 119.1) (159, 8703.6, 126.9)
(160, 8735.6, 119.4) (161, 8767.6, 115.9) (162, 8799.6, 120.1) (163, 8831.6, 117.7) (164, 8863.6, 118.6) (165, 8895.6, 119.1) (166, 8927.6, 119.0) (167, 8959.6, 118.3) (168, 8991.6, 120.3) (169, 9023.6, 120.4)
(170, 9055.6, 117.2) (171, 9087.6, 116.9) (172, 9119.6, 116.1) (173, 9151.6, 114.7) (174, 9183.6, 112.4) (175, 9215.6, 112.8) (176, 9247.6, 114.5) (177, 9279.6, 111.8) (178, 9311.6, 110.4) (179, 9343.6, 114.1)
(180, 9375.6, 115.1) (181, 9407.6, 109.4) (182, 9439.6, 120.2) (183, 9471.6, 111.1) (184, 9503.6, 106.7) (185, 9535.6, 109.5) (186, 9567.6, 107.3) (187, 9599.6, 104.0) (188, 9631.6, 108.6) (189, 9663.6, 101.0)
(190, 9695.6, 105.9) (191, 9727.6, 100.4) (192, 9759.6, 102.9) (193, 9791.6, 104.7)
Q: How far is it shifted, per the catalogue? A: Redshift 0.000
